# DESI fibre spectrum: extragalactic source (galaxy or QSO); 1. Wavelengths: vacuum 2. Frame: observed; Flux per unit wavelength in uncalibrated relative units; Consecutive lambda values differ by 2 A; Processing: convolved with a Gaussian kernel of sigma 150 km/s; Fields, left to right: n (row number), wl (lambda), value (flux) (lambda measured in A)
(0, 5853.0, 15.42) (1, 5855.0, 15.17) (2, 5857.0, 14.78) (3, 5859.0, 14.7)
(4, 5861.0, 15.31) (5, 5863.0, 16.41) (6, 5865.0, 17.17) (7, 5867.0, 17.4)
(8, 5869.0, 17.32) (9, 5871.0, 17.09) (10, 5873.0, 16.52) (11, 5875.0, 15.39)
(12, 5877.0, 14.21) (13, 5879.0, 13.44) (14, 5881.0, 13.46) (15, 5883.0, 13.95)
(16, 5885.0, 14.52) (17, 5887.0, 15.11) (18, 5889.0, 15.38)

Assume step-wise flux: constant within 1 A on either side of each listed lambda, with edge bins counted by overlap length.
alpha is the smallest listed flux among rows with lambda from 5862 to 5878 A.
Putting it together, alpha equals 14.21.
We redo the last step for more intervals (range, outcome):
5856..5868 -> 14.7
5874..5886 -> 13.44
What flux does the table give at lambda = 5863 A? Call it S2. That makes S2 16.41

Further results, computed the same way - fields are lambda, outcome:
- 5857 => 14.78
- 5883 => 13.95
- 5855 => 15.17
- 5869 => 17.32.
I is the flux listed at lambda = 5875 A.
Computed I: 15.39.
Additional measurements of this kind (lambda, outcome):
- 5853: 15.42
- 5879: 13.44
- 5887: 15.11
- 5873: 16.52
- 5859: 14.7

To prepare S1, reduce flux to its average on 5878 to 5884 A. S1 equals 13.6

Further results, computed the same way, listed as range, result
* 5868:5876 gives 16.6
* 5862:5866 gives 16.8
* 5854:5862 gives 15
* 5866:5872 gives 17.3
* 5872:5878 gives 15.4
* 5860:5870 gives 16.7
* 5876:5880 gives 13.8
